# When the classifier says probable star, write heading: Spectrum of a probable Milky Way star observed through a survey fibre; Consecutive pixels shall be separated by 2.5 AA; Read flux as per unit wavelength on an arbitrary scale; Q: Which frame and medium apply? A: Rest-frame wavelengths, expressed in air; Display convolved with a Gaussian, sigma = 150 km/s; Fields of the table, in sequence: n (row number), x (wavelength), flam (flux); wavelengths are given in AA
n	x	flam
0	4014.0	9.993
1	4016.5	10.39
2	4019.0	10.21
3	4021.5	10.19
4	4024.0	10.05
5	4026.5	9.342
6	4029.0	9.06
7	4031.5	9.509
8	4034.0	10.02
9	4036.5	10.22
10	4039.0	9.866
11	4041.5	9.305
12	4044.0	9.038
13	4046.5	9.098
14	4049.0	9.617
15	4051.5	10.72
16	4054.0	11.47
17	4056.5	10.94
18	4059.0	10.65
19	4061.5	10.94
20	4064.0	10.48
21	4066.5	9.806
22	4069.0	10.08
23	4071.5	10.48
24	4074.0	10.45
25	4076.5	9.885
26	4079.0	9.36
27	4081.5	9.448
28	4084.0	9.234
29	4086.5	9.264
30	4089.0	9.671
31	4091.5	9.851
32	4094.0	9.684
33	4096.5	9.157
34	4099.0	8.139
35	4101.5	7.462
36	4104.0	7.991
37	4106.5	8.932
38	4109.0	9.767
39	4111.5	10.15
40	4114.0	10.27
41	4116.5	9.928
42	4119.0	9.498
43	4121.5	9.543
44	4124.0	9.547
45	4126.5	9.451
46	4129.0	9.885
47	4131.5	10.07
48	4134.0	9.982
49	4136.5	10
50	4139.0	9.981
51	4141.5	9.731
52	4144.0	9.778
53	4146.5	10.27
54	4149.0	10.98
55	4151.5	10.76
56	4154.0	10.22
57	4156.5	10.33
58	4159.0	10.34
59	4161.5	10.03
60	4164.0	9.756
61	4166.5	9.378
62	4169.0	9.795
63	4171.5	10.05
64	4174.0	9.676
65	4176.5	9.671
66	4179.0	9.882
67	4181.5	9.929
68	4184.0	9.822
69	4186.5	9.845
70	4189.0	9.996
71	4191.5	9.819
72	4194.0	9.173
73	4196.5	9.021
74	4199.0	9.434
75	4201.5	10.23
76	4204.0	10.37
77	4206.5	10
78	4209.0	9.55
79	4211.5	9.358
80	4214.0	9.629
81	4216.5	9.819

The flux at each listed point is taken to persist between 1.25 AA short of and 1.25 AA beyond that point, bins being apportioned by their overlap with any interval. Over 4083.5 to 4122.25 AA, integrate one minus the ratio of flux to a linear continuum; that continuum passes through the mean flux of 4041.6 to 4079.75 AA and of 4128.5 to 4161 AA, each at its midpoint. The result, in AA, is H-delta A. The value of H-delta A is 3.4 AA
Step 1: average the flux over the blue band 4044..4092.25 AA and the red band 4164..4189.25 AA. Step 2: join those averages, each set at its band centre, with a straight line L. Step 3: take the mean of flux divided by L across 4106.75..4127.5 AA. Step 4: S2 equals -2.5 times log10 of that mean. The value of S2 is 0.02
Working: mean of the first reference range 10.1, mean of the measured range 9.73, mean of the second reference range 9.79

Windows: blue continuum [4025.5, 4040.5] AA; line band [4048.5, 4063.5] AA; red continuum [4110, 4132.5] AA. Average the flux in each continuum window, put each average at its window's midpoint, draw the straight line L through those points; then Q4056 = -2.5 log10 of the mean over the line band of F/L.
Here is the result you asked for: -0.11 mag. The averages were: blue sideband 9.67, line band 10.8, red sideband 9.81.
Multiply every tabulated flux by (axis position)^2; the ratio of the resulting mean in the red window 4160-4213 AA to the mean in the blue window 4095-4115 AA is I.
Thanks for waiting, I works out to 1.1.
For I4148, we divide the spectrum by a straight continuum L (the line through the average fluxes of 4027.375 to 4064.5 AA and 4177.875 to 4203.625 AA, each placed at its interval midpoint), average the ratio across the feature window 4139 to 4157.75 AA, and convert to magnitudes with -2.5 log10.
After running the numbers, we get -0.05 mag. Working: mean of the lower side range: 10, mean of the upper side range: 9.74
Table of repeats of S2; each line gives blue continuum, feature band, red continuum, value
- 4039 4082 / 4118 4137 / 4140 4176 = 0.04 mag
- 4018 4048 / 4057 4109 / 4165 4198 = 0.01 mag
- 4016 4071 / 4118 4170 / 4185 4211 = -0.01 mag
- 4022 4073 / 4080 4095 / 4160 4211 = 0.05 mag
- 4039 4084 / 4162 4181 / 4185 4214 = 0.00 mag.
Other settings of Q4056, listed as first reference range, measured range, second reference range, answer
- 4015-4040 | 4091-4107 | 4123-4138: 0.136 mag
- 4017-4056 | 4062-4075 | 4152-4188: -0.043 mag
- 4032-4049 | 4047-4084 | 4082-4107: -0.106 mag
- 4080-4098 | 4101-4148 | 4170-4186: -0.003 mag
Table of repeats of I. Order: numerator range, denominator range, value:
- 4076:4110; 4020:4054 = 0.96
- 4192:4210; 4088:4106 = 1.15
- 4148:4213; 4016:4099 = 1.06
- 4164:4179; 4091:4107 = 1.16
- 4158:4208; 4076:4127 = 1.09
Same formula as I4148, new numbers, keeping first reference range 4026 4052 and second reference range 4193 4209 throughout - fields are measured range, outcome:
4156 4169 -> -0.03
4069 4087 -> -0.02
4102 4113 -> 0.06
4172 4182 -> -0.01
